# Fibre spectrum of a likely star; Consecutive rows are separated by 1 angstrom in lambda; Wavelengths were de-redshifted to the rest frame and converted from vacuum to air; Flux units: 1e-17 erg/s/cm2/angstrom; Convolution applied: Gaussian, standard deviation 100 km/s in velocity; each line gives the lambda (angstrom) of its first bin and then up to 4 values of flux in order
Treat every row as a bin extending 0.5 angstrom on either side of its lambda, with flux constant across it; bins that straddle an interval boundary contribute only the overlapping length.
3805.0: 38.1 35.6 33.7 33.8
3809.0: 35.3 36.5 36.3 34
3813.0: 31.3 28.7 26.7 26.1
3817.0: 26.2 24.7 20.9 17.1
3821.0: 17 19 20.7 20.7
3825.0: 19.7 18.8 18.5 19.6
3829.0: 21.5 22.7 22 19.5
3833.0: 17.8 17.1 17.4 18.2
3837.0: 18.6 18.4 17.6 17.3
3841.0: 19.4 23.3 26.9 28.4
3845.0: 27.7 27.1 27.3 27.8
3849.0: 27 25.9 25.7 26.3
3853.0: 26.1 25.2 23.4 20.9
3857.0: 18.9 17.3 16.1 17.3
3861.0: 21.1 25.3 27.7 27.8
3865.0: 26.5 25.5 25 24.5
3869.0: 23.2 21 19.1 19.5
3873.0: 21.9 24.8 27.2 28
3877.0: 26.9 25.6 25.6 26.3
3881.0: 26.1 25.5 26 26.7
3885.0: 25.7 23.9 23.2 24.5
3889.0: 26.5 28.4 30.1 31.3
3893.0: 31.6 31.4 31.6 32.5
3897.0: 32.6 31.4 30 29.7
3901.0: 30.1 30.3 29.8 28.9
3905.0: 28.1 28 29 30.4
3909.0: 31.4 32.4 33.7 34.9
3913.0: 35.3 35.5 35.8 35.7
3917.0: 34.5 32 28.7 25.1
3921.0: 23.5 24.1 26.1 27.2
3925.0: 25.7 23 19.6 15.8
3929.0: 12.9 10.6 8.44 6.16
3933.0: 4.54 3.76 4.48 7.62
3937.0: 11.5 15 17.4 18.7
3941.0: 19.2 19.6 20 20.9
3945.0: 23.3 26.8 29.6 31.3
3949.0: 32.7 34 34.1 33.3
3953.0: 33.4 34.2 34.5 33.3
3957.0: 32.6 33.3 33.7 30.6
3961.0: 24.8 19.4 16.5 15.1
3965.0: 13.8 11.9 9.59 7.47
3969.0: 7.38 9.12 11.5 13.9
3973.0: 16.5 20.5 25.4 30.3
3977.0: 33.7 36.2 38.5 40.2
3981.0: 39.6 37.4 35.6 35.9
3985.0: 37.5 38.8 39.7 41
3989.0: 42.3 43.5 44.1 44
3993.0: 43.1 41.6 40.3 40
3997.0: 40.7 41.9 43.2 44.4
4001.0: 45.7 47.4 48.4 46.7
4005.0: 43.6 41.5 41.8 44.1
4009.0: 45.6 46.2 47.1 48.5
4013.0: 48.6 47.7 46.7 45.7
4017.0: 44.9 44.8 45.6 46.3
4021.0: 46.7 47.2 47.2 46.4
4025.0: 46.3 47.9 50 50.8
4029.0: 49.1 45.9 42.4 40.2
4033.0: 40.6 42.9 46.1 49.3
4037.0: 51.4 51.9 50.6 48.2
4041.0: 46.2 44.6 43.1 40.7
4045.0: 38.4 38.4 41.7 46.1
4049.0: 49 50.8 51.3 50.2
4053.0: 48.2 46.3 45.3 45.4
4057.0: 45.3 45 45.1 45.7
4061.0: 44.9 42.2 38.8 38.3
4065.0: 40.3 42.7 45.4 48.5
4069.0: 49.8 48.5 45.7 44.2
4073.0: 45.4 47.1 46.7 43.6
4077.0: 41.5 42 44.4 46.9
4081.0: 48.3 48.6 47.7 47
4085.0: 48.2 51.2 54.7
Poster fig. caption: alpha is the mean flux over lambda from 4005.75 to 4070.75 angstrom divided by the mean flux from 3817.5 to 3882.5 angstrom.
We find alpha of 2.0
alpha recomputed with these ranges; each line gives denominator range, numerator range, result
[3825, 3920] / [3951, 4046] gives 1.48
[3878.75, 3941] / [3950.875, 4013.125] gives 1.36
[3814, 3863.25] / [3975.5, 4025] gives 1.95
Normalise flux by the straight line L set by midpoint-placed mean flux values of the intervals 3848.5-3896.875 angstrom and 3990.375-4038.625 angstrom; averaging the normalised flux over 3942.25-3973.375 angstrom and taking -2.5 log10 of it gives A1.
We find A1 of 0.49 mag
